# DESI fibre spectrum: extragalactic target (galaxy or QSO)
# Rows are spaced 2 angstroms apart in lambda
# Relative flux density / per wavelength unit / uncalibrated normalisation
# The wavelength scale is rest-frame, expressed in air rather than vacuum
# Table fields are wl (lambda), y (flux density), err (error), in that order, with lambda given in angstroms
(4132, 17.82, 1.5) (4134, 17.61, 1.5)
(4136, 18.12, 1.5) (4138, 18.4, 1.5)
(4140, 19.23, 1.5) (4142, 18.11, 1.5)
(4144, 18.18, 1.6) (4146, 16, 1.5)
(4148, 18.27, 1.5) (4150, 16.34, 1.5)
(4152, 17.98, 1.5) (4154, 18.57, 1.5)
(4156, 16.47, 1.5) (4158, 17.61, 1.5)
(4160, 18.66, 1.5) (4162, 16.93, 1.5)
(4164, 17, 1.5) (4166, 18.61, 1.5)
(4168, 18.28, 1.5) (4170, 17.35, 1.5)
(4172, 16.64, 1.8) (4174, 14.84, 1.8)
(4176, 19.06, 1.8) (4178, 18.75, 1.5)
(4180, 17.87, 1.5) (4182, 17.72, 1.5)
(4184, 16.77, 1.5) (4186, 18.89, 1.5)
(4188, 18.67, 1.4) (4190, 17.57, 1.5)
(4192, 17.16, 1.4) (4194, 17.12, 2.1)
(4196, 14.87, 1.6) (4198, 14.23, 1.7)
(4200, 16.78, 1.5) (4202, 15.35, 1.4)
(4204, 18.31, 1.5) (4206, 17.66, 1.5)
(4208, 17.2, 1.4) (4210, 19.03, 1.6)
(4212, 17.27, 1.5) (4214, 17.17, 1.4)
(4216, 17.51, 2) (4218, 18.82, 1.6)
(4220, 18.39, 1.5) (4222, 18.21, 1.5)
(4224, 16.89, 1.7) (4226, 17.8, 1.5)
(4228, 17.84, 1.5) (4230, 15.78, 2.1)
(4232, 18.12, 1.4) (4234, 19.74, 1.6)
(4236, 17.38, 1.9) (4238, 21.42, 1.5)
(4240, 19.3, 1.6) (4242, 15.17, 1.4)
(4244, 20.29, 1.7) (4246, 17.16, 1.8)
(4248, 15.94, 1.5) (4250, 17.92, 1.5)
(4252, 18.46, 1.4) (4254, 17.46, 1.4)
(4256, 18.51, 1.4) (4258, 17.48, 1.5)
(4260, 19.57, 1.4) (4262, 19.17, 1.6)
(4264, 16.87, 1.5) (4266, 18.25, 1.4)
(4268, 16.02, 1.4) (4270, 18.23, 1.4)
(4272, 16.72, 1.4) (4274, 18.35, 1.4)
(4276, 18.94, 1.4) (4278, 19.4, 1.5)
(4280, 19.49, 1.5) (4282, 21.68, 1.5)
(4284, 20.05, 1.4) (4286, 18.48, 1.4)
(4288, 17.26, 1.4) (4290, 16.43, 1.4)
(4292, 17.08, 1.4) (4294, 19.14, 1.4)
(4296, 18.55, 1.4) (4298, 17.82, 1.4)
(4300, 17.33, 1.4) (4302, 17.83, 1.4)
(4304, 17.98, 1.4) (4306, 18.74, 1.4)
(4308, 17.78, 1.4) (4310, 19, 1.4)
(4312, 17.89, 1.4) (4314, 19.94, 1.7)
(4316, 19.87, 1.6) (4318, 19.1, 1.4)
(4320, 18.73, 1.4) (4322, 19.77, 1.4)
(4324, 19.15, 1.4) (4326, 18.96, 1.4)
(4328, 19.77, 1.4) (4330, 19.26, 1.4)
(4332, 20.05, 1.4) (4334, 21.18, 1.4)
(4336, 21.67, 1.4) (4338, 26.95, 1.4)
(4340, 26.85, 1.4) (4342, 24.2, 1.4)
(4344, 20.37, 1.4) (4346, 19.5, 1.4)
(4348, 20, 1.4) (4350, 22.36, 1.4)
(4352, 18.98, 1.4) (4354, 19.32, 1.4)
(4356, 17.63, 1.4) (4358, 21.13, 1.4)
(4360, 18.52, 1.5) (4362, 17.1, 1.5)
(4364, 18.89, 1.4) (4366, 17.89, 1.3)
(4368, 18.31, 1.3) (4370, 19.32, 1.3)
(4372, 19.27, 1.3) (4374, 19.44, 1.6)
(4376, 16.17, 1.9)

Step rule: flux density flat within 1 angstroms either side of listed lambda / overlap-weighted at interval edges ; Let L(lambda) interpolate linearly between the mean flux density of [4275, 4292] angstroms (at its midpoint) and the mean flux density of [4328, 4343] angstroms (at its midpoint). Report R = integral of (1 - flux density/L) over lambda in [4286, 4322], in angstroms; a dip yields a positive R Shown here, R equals 3.6 angstroms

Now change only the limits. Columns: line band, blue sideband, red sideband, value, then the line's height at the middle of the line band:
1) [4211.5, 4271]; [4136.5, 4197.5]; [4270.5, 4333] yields 0.86 angstroms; 18.2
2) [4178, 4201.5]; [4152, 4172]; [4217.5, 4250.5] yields 0.93 angstroms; 17.8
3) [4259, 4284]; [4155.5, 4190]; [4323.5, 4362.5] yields 1.06 angstroms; 19.4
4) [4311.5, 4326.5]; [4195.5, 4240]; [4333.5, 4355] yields 1.33 angstroms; 21.1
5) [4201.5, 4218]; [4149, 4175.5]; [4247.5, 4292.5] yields 0.14 angstroms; 17.7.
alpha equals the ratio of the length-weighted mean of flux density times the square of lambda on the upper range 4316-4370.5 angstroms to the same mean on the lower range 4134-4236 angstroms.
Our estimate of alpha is 1.24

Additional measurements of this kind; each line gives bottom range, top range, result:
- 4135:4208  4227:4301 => 1.09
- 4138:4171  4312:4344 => 1.28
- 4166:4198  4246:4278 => 1.07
